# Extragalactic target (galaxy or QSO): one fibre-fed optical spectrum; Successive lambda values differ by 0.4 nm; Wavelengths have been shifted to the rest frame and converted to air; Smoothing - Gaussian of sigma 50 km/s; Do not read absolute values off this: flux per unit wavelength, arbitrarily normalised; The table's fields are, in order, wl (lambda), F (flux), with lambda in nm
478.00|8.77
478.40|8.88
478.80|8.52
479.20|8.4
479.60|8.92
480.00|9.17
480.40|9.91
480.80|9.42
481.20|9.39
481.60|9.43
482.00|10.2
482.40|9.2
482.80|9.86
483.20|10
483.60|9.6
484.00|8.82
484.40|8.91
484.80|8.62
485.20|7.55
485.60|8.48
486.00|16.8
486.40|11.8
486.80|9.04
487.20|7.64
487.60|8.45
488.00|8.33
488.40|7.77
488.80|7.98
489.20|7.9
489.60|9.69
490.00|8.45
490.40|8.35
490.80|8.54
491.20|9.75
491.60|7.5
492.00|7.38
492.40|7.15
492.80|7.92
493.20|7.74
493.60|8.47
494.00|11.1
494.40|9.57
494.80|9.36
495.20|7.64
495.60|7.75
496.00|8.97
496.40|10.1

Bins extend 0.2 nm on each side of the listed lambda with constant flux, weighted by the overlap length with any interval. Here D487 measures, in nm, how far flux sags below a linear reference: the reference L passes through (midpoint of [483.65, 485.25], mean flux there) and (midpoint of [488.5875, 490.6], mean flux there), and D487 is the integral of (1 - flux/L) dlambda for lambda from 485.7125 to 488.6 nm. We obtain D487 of -0.46 nm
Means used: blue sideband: 8.67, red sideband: 8.47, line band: 9.93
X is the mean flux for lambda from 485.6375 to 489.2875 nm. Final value 9.53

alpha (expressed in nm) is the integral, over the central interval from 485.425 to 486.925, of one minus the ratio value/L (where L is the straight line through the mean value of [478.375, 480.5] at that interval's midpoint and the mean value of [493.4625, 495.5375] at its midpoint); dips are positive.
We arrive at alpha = -0.44 nm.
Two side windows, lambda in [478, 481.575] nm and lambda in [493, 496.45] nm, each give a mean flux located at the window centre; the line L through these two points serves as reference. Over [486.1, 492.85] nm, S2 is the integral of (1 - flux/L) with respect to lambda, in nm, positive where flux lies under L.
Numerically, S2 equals 0.29 nm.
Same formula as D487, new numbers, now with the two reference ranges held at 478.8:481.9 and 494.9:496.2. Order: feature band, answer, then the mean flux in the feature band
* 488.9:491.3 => -0.04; 8.71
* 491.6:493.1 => 0.16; 7.5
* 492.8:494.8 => -0.19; 9.1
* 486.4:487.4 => -0.03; 9.03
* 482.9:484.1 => -0.07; 9.56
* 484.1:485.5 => 0.08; 8.4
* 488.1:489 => 0.08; 7.93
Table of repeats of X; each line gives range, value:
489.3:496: 8.53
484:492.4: 8.9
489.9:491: 8.45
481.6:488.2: 9.58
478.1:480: 8.74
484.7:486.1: 10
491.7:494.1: 8.14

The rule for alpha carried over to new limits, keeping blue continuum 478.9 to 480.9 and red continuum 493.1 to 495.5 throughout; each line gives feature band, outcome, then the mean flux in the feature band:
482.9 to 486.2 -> -0.28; 9.85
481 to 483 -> -0.11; 9.62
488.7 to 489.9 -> 0.06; 8.56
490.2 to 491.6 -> 0.05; 8.68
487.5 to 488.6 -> 0.11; 8.16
